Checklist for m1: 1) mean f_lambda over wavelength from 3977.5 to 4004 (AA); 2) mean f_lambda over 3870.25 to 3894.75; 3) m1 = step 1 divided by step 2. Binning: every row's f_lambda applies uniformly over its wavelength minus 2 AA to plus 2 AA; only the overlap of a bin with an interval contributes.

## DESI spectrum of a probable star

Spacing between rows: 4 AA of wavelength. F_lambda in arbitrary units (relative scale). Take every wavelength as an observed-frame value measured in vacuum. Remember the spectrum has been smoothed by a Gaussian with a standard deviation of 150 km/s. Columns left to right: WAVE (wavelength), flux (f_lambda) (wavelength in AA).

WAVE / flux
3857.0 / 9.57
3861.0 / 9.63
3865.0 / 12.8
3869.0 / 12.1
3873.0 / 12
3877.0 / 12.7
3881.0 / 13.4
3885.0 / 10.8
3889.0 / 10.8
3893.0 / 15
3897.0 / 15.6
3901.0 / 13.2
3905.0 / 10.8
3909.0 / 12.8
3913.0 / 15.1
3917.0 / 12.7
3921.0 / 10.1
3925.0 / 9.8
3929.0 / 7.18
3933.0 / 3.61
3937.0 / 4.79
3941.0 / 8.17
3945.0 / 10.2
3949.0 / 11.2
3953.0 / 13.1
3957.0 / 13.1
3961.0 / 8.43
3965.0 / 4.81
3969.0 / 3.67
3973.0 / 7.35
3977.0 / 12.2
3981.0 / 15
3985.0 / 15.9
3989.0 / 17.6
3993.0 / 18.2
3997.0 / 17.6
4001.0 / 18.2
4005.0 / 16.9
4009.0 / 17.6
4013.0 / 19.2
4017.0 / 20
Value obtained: 1.35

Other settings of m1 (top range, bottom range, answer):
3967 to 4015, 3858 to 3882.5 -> 1.25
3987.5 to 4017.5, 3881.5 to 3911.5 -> 1.41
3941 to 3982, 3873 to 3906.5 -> 0.76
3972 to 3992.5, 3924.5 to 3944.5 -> 2.11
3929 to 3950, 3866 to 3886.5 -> 0.60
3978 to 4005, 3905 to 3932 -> 1.54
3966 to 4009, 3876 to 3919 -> 1.09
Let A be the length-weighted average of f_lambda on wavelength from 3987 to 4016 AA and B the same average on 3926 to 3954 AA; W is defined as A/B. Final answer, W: 2.19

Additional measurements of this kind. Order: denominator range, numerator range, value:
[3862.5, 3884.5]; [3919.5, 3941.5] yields 0.58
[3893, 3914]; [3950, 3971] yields 0.64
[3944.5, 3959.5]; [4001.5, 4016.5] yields 1.52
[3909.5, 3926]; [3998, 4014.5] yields 1.48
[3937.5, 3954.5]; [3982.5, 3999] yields 1.71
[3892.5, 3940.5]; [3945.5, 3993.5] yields 1.07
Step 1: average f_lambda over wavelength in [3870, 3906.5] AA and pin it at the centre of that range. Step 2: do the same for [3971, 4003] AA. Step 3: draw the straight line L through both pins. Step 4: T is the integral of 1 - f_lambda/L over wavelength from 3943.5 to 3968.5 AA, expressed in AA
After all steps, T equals 8.1 AA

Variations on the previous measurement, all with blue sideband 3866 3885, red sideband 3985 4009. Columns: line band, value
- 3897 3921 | 1.53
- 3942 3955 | 3.57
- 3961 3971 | 6.86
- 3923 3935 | 6.36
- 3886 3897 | -0.10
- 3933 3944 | 6.41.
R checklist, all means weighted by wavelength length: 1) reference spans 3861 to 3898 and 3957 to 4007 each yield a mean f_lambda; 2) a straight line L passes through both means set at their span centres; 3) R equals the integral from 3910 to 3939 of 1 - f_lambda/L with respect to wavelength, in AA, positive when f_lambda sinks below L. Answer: 8.1 AA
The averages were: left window 12.6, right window 13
